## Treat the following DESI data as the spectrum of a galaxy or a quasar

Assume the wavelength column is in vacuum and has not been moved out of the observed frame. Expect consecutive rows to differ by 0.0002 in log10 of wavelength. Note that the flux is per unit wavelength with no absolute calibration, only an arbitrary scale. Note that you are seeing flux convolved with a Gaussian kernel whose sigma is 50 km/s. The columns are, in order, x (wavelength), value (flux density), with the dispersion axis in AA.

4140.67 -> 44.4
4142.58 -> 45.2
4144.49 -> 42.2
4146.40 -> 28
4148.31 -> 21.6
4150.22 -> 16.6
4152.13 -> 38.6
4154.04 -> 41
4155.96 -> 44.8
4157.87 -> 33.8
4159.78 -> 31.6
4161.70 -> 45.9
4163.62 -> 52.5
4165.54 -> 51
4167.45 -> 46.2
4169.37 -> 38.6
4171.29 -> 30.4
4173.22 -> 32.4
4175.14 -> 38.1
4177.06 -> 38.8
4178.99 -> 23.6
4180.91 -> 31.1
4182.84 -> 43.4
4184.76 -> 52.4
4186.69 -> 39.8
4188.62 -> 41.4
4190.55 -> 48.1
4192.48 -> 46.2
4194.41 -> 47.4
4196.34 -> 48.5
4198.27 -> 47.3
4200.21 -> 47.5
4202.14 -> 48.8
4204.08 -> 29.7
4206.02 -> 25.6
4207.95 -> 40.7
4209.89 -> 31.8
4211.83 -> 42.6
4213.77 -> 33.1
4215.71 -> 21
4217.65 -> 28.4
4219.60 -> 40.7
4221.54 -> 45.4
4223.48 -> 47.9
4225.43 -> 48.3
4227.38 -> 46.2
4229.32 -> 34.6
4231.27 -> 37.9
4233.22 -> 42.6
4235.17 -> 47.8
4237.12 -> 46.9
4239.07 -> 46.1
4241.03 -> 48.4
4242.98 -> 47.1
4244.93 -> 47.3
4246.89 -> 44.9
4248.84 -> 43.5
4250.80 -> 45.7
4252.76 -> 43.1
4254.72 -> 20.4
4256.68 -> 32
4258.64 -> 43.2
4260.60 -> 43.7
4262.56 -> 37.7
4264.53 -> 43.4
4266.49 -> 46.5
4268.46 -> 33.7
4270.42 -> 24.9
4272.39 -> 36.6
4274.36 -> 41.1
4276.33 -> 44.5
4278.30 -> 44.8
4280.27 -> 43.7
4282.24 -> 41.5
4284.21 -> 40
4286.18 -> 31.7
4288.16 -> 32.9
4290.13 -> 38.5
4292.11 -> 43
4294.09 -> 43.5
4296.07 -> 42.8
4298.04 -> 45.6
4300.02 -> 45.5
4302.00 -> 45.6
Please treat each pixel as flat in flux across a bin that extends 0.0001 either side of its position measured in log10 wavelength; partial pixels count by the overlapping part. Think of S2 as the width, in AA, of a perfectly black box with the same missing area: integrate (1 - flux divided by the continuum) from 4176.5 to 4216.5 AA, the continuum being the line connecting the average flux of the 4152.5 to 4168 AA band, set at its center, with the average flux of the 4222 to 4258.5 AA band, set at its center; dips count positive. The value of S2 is 3.2 AA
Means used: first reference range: 43.1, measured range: 39.6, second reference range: 42.9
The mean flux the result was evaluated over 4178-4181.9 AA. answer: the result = 27.5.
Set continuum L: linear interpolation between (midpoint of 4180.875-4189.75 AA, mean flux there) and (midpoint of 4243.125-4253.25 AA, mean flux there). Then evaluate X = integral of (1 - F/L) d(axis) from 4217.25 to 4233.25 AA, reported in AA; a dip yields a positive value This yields 0.9 AA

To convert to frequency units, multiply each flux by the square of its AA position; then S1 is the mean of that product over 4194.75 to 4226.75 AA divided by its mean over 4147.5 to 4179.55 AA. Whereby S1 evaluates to 1.09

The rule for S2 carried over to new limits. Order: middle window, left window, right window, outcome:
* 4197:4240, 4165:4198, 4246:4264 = 0.1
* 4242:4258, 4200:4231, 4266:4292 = -1.0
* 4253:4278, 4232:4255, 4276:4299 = 2.9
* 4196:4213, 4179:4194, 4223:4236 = 1.1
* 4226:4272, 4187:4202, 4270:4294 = 0.8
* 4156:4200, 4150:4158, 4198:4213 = -4.4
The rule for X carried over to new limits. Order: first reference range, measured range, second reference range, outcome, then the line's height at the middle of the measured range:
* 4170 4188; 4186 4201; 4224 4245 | -2.7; 38.9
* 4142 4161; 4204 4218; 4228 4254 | 3.1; 40.8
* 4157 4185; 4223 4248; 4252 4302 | -3.6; 39.3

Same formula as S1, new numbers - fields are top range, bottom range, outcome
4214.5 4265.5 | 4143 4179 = 1.16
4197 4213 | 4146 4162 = 1.21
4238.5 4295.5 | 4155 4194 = 1.04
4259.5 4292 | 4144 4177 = 1.11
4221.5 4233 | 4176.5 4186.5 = 1.16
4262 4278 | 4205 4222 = 1.17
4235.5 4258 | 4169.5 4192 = 1.14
